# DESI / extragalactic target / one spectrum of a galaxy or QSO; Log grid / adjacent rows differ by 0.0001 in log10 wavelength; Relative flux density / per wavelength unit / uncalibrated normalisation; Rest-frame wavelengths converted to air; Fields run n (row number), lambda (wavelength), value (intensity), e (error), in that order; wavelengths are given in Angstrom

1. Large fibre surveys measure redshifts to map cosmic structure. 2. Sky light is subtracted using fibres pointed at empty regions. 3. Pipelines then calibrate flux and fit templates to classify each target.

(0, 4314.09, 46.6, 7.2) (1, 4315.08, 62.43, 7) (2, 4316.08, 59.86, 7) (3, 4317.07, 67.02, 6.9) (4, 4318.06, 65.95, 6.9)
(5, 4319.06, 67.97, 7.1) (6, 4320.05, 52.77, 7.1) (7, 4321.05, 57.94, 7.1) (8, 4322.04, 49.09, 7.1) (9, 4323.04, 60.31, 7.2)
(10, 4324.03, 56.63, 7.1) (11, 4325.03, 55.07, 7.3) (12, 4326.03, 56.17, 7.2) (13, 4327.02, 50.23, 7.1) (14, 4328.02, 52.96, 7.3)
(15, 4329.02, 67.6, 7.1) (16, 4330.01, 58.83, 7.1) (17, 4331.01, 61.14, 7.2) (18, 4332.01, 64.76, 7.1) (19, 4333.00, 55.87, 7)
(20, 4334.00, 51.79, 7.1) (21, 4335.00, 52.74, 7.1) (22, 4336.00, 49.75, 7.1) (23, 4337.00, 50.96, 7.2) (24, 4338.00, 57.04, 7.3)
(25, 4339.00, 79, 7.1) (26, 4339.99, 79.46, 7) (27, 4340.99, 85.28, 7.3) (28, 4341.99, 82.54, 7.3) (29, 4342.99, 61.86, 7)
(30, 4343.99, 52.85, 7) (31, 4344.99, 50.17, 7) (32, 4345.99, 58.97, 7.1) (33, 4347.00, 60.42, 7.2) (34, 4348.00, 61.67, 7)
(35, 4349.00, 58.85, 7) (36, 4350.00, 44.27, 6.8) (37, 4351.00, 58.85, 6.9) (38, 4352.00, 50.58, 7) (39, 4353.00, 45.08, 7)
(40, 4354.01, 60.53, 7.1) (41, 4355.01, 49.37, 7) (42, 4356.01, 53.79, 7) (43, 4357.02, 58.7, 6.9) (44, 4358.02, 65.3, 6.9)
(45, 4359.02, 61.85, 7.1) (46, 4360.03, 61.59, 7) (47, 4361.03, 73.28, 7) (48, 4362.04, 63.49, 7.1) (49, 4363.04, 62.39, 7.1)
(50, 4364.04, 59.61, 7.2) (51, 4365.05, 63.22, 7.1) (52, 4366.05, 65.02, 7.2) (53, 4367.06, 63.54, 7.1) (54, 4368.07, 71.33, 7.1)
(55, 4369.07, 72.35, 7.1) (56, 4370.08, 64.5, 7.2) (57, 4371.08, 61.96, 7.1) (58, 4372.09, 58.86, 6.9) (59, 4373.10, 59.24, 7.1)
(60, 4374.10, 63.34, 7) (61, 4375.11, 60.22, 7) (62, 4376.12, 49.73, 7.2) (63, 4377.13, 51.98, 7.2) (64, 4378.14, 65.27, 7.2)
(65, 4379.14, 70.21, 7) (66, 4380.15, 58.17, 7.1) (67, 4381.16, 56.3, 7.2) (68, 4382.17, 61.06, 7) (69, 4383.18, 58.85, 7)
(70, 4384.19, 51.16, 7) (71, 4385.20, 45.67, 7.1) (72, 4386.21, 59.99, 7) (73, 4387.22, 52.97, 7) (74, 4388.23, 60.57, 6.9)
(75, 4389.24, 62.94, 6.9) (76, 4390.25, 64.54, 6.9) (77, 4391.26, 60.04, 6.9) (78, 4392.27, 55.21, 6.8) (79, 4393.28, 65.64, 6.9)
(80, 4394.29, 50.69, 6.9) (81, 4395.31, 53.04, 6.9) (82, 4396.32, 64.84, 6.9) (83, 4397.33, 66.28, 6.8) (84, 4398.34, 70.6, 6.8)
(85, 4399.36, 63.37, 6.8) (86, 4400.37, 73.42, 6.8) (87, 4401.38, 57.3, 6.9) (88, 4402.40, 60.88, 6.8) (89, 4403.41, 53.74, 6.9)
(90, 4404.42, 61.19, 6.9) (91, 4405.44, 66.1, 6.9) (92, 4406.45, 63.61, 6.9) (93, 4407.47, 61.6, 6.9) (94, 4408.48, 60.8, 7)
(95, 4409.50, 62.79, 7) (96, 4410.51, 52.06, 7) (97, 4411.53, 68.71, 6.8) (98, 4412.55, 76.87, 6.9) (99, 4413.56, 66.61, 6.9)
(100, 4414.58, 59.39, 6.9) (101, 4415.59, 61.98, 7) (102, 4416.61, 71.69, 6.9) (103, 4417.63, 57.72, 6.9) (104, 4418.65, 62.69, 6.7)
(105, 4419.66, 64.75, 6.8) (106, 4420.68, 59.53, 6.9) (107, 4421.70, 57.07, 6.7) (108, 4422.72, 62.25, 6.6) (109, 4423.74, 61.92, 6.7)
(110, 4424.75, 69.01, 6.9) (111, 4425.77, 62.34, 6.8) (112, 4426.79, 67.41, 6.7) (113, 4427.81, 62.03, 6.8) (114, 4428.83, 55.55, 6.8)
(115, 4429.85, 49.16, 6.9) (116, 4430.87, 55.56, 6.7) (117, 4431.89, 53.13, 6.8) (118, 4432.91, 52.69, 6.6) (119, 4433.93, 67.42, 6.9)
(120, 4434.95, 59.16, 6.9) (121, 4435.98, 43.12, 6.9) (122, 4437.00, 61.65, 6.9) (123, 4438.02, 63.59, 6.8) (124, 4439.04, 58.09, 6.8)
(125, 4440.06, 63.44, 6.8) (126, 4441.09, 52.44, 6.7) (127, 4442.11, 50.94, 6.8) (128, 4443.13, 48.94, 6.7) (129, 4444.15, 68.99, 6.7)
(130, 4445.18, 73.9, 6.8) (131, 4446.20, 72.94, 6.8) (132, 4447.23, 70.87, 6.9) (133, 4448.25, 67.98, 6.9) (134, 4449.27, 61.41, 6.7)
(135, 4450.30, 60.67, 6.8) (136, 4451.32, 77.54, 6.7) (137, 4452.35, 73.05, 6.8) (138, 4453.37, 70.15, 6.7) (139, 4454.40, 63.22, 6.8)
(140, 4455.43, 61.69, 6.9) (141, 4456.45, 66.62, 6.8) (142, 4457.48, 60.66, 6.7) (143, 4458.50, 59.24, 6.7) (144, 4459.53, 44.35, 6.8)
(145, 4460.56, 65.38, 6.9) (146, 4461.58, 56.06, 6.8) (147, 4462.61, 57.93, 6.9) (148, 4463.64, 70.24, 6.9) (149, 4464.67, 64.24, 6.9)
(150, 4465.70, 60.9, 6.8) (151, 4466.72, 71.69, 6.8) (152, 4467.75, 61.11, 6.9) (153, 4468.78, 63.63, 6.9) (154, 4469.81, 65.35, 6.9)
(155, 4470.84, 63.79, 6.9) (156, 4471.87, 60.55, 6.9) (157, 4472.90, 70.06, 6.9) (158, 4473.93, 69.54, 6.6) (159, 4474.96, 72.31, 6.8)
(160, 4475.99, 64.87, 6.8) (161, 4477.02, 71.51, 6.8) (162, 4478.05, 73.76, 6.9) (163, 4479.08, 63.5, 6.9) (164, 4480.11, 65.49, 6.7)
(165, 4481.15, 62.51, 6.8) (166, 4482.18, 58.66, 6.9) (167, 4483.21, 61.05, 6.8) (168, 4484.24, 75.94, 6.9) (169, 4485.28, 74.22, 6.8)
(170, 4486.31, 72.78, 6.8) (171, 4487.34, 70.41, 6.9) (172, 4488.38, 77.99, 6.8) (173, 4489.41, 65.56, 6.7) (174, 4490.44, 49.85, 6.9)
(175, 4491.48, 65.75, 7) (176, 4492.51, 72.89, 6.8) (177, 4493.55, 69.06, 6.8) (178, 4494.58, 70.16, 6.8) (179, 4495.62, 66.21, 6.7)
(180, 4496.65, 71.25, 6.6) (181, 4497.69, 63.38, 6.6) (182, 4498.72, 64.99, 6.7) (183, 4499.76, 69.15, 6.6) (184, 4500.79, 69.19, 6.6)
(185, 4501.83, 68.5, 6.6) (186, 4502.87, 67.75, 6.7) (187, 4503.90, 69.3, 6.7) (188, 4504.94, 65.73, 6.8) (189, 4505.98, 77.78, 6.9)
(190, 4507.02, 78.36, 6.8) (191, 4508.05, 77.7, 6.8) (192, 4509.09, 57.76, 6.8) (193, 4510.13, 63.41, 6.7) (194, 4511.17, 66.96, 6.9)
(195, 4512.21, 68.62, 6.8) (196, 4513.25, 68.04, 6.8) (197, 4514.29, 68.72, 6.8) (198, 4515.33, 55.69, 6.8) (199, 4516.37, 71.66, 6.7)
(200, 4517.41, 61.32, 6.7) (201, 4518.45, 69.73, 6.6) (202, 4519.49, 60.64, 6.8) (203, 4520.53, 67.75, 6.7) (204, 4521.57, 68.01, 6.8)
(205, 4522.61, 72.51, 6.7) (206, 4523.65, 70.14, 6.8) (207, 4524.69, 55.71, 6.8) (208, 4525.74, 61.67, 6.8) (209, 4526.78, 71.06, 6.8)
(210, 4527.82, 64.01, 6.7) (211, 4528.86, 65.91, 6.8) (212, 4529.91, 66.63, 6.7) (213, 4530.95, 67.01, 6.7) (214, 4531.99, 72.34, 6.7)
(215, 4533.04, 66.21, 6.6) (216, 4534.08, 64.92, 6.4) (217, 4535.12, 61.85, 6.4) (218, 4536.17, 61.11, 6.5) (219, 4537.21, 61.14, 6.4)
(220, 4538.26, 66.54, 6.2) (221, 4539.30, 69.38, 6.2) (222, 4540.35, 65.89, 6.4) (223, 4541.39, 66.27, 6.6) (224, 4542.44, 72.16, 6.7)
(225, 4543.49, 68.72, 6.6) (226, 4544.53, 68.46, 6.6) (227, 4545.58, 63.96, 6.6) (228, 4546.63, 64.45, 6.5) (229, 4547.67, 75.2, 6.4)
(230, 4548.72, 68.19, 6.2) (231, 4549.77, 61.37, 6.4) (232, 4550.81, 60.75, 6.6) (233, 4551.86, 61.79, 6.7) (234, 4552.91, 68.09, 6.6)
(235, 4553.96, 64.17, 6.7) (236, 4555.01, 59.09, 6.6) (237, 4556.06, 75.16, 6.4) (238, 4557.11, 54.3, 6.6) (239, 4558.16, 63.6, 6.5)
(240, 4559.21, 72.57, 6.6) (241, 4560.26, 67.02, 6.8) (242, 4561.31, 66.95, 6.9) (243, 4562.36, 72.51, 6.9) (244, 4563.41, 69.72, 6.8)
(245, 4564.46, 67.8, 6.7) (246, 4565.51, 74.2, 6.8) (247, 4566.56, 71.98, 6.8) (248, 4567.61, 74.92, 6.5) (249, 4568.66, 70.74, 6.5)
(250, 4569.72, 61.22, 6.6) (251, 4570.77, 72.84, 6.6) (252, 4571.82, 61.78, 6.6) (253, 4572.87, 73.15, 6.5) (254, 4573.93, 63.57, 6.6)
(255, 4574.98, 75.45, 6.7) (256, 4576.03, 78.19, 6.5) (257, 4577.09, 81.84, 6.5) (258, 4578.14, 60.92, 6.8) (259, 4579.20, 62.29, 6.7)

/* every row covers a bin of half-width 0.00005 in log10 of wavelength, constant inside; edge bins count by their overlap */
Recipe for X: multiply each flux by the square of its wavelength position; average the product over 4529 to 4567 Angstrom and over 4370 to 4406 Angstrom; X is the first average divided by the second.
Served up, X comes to 1.2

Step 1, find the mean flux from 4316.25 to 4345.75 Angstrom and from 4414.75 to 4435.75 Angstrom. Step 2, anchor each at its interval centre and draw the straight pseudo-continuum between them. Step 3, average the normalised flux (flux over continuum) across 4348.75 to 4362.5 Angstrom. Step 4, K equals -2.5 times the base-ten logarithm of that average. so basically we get 0.05 mag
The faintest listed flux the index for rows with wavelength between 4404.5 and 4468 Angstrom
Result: 43.12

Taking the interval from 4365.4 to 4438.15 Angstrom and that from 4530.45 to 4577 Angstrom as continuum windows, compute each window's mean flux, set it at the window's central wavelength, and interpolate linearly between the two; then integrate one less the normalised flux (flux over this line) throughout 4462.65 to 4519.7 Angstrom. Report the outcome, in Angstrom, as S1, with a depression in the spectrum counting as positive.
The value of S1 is -2.1 Angstrom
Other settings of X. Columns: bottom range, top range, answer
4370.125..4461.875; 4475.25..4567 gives 1.15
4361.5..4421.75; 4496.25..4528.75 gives 1.15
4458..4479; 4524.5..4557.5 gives 1.05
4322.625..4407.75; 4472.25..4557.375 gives 1.19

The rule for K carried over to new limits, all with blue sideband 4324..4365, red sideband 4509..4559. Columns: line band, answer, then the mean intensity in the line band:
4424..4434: 0.06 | 59.2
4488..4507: -0.06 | 68.2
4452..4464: 0.02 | 62.1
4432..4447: 0.05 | 59.8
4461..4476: -0.02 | 64.8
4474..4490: -0.08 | 68.7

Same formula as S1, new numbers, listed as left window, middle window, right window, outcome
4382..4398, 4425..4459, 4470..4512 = 0.87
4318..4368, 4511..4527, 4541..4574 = 0.01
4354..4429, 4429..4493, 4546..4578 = 0.63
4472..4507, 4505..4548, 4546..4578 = 0.87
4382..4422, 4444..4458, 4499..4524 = -0.77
